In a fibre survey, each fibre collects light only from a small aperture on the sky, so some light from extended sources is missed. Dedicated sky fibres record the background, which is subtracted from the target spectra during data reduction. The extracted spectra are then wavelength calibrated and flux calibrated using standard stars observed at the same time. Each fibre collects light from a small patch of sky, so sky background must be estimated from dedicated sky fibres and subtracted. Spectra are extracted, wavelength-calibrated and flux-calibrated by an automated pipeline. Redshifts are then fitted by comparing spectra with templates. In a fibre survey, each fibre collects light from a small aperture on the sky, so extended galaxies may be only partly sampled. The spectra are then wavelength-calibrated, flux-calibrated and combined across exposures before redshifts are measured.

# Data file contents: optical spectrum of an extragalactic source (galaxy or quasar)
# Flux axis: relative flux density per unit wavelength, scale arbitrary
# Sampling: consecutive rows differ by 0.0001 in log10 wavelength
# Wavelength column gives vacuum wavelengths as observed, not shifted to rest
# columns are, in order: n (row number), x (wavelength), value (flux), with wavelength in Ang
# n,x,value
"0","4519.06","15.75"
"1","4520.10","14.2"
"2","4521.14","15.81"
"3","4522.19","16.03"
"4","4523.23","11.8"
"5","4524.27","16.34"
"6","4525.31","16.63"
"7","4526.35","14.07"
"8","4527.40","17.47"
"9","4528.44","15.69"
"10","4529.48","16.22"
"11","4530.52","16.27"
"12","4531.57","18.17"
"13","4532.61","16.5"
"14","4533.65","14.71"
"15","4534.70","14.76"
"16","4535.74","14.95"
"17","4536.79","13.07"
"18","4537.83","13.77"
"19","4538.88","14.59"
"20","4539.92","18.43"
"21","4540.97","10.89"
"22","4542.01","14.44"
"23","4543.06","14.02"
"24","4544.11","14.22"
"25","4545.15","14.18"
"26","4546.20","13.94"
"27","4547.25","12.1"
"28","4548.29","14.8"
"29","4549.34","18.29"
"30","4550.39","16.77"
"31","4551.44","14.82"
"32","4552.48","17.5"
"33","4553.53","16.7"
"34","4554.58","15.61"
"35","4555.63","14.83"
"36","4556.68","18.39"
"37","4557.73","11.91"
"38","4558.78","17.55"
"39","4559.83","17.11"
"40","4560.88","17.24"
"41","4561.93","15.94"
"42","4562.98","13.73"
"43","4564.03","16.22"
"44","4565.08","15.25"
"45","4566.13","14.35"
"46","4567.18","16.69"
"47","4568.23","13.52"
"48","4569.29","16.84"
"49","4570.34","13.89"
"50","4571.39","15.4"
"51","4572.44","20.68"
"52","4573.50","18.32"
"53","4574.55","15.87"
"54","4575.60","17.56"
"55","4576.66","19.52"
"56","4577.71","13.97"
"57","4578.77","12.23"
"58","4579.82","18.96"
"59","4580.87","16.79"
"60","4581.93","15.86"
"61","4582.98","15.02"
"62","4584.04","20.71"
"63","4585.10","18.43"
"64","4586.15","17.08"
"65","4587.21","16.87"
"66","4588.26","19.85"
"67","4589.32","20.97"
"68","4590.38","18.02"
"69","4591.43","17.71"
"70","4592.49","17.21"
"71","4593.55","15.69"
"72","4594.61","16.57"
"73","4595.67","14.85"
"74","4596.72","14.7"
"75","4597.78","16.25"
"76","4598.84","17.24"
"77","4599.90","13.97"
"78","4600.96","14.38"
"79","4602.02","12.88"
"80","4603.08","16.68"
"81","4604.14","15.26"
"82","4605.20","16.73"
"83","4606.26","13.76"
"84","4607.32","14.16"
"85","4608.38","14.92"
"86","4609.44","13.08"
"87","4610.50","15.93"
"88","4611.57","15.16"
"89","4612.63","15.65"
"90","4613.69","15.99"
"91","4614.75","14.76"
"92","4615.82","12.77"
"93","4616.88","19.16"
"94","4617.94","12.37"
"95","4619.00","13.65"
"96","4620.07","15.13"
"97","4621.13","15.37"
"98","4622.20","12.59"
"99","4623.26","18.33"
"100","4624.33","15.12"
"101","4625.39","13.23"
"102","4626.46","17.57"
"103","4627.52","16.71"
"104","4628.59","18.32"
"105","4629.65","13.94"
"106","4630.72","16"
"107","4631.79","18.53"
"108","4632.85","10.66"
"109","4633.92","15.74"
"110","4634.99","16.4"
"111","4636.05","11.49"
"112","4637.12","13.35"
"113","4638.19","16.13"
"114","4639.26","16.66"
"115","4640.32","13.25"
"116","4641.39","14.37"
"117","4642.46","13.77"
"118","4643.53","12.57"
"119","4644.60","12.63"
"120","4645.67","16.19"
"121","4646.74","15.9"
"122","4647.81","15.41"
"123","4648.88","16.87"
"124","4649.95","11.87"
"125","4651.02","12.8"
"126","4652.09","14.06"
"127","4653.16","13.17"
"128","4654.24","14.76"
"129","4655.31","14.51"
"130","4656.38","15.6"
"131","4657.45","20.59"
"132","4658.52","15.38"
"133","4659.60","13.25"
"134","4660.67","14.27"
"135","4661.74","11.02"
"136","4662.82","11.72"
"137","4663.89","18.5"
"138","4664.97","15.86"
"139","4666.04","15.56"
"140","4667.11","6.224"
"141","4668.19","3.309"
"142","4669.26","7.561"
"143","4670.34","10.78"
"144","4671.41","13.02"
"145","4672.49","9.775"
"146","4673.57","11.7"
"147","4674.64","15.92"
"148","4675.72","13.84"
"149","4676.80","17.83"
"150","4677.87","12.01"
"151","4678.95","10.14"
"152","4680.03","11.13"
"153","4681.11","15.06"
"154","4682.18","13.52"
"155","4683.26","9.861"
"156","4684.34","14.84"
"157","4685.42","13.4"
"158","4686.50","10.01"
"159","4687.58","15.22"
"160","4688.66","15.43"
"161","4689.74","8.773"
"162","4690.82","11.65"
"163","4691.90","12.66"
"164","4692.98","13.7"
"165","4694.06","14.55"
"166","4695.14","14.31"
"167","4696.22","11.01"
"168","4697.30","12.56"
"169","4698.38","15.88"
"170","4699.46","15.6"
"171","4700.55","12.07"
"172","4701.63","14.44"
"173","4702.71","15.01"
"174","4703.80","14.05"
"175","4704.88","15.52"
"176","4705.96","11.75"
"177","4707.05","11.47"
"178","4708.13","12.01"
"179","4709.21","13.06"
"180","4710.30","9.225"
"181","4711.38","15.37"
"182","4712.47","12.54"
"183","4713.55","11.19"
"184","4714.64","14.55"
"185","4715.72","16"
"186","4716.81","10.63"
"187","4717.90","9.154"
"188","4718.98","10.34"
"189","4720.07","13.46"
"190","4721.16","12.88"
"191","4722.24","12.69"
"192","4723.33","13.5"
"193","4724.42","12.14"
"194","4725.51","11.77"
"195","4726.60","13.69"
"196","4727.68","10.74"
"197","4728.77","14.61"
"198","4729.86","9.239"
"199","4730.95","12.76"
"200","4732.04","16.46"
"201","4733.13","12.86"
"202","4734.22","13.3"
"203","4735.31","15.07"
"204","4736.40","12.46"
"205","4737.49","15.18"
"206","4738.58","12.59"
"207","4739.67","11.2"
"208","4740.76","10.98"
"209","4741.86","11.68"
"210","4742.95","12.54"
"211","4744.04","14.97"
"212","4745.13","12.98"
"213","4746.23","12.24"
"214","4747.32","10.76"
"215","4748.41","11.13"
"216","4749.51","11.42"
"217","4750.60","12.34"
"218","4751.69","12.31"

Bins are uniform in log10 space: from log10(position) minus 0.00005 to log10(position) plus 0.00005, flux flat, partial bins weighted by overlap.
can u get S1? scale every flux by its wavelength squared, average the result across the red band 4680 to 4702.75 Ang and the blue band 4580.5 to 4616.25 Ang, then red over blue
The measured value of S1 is 0.86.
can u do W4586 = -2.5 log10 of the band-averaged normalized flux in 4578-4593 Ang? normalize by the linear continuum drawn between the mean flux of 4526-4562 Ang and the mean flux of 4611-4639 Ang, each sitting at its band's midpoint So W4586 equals -0.15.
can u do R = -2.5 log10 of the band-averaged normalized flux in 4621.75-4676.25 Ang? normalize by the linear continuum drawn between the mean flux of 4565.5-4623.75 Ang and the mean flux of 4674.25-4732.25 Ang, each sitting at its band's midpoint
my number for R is 0.03 mag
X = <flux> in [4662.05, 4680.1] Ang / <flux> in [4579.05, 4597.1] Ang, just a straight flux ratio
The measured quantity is 0.70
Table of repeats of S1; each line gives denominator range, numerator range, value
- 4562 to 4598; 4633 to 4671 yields 0.85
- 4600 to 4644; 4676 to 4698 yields 0.89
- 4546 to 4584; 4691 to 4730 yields 0.86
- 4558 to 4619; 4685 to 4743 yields 0.85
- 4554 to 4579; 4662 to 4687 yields 0.80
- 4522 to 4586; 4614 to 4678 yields 0.94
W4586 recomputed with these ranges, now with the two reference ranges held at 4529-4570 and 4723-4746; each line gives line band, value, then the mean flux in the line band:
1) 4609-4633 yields -0.07 mag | 15.3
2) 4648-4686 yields 0.05 mag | 13.1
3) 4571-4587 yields -0.14 mag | 17.1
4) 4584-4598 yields -0.18 mag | 17.4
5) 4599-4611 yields -0.01 mag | 14.8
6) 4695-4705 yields -0.05 mag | 14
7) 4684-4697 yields 0.04 mag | 12.9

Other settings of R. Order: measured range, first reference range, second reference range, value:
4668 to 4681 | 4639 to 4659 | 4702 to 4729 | 0.185 mag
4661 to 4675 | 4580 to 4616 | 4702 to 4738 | 0.224 mag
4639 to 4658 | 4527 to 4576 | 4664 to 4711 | -0.093 mag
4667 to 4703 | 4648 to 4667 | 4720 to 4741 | 0.114 mag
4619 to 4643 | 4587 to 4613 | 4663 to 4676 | -0.075 mag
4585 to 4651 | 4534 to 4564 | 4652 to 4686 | -0.106 mag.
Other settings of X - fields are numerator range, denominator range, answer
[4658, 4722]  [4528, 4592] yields 0.79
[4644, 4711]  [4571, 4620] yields 0.82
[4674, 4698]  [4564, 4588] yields 0.79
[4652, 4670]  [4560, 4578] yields 0.81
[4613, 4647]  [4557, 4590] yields 0.90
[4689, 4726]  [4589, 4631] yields 0.83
